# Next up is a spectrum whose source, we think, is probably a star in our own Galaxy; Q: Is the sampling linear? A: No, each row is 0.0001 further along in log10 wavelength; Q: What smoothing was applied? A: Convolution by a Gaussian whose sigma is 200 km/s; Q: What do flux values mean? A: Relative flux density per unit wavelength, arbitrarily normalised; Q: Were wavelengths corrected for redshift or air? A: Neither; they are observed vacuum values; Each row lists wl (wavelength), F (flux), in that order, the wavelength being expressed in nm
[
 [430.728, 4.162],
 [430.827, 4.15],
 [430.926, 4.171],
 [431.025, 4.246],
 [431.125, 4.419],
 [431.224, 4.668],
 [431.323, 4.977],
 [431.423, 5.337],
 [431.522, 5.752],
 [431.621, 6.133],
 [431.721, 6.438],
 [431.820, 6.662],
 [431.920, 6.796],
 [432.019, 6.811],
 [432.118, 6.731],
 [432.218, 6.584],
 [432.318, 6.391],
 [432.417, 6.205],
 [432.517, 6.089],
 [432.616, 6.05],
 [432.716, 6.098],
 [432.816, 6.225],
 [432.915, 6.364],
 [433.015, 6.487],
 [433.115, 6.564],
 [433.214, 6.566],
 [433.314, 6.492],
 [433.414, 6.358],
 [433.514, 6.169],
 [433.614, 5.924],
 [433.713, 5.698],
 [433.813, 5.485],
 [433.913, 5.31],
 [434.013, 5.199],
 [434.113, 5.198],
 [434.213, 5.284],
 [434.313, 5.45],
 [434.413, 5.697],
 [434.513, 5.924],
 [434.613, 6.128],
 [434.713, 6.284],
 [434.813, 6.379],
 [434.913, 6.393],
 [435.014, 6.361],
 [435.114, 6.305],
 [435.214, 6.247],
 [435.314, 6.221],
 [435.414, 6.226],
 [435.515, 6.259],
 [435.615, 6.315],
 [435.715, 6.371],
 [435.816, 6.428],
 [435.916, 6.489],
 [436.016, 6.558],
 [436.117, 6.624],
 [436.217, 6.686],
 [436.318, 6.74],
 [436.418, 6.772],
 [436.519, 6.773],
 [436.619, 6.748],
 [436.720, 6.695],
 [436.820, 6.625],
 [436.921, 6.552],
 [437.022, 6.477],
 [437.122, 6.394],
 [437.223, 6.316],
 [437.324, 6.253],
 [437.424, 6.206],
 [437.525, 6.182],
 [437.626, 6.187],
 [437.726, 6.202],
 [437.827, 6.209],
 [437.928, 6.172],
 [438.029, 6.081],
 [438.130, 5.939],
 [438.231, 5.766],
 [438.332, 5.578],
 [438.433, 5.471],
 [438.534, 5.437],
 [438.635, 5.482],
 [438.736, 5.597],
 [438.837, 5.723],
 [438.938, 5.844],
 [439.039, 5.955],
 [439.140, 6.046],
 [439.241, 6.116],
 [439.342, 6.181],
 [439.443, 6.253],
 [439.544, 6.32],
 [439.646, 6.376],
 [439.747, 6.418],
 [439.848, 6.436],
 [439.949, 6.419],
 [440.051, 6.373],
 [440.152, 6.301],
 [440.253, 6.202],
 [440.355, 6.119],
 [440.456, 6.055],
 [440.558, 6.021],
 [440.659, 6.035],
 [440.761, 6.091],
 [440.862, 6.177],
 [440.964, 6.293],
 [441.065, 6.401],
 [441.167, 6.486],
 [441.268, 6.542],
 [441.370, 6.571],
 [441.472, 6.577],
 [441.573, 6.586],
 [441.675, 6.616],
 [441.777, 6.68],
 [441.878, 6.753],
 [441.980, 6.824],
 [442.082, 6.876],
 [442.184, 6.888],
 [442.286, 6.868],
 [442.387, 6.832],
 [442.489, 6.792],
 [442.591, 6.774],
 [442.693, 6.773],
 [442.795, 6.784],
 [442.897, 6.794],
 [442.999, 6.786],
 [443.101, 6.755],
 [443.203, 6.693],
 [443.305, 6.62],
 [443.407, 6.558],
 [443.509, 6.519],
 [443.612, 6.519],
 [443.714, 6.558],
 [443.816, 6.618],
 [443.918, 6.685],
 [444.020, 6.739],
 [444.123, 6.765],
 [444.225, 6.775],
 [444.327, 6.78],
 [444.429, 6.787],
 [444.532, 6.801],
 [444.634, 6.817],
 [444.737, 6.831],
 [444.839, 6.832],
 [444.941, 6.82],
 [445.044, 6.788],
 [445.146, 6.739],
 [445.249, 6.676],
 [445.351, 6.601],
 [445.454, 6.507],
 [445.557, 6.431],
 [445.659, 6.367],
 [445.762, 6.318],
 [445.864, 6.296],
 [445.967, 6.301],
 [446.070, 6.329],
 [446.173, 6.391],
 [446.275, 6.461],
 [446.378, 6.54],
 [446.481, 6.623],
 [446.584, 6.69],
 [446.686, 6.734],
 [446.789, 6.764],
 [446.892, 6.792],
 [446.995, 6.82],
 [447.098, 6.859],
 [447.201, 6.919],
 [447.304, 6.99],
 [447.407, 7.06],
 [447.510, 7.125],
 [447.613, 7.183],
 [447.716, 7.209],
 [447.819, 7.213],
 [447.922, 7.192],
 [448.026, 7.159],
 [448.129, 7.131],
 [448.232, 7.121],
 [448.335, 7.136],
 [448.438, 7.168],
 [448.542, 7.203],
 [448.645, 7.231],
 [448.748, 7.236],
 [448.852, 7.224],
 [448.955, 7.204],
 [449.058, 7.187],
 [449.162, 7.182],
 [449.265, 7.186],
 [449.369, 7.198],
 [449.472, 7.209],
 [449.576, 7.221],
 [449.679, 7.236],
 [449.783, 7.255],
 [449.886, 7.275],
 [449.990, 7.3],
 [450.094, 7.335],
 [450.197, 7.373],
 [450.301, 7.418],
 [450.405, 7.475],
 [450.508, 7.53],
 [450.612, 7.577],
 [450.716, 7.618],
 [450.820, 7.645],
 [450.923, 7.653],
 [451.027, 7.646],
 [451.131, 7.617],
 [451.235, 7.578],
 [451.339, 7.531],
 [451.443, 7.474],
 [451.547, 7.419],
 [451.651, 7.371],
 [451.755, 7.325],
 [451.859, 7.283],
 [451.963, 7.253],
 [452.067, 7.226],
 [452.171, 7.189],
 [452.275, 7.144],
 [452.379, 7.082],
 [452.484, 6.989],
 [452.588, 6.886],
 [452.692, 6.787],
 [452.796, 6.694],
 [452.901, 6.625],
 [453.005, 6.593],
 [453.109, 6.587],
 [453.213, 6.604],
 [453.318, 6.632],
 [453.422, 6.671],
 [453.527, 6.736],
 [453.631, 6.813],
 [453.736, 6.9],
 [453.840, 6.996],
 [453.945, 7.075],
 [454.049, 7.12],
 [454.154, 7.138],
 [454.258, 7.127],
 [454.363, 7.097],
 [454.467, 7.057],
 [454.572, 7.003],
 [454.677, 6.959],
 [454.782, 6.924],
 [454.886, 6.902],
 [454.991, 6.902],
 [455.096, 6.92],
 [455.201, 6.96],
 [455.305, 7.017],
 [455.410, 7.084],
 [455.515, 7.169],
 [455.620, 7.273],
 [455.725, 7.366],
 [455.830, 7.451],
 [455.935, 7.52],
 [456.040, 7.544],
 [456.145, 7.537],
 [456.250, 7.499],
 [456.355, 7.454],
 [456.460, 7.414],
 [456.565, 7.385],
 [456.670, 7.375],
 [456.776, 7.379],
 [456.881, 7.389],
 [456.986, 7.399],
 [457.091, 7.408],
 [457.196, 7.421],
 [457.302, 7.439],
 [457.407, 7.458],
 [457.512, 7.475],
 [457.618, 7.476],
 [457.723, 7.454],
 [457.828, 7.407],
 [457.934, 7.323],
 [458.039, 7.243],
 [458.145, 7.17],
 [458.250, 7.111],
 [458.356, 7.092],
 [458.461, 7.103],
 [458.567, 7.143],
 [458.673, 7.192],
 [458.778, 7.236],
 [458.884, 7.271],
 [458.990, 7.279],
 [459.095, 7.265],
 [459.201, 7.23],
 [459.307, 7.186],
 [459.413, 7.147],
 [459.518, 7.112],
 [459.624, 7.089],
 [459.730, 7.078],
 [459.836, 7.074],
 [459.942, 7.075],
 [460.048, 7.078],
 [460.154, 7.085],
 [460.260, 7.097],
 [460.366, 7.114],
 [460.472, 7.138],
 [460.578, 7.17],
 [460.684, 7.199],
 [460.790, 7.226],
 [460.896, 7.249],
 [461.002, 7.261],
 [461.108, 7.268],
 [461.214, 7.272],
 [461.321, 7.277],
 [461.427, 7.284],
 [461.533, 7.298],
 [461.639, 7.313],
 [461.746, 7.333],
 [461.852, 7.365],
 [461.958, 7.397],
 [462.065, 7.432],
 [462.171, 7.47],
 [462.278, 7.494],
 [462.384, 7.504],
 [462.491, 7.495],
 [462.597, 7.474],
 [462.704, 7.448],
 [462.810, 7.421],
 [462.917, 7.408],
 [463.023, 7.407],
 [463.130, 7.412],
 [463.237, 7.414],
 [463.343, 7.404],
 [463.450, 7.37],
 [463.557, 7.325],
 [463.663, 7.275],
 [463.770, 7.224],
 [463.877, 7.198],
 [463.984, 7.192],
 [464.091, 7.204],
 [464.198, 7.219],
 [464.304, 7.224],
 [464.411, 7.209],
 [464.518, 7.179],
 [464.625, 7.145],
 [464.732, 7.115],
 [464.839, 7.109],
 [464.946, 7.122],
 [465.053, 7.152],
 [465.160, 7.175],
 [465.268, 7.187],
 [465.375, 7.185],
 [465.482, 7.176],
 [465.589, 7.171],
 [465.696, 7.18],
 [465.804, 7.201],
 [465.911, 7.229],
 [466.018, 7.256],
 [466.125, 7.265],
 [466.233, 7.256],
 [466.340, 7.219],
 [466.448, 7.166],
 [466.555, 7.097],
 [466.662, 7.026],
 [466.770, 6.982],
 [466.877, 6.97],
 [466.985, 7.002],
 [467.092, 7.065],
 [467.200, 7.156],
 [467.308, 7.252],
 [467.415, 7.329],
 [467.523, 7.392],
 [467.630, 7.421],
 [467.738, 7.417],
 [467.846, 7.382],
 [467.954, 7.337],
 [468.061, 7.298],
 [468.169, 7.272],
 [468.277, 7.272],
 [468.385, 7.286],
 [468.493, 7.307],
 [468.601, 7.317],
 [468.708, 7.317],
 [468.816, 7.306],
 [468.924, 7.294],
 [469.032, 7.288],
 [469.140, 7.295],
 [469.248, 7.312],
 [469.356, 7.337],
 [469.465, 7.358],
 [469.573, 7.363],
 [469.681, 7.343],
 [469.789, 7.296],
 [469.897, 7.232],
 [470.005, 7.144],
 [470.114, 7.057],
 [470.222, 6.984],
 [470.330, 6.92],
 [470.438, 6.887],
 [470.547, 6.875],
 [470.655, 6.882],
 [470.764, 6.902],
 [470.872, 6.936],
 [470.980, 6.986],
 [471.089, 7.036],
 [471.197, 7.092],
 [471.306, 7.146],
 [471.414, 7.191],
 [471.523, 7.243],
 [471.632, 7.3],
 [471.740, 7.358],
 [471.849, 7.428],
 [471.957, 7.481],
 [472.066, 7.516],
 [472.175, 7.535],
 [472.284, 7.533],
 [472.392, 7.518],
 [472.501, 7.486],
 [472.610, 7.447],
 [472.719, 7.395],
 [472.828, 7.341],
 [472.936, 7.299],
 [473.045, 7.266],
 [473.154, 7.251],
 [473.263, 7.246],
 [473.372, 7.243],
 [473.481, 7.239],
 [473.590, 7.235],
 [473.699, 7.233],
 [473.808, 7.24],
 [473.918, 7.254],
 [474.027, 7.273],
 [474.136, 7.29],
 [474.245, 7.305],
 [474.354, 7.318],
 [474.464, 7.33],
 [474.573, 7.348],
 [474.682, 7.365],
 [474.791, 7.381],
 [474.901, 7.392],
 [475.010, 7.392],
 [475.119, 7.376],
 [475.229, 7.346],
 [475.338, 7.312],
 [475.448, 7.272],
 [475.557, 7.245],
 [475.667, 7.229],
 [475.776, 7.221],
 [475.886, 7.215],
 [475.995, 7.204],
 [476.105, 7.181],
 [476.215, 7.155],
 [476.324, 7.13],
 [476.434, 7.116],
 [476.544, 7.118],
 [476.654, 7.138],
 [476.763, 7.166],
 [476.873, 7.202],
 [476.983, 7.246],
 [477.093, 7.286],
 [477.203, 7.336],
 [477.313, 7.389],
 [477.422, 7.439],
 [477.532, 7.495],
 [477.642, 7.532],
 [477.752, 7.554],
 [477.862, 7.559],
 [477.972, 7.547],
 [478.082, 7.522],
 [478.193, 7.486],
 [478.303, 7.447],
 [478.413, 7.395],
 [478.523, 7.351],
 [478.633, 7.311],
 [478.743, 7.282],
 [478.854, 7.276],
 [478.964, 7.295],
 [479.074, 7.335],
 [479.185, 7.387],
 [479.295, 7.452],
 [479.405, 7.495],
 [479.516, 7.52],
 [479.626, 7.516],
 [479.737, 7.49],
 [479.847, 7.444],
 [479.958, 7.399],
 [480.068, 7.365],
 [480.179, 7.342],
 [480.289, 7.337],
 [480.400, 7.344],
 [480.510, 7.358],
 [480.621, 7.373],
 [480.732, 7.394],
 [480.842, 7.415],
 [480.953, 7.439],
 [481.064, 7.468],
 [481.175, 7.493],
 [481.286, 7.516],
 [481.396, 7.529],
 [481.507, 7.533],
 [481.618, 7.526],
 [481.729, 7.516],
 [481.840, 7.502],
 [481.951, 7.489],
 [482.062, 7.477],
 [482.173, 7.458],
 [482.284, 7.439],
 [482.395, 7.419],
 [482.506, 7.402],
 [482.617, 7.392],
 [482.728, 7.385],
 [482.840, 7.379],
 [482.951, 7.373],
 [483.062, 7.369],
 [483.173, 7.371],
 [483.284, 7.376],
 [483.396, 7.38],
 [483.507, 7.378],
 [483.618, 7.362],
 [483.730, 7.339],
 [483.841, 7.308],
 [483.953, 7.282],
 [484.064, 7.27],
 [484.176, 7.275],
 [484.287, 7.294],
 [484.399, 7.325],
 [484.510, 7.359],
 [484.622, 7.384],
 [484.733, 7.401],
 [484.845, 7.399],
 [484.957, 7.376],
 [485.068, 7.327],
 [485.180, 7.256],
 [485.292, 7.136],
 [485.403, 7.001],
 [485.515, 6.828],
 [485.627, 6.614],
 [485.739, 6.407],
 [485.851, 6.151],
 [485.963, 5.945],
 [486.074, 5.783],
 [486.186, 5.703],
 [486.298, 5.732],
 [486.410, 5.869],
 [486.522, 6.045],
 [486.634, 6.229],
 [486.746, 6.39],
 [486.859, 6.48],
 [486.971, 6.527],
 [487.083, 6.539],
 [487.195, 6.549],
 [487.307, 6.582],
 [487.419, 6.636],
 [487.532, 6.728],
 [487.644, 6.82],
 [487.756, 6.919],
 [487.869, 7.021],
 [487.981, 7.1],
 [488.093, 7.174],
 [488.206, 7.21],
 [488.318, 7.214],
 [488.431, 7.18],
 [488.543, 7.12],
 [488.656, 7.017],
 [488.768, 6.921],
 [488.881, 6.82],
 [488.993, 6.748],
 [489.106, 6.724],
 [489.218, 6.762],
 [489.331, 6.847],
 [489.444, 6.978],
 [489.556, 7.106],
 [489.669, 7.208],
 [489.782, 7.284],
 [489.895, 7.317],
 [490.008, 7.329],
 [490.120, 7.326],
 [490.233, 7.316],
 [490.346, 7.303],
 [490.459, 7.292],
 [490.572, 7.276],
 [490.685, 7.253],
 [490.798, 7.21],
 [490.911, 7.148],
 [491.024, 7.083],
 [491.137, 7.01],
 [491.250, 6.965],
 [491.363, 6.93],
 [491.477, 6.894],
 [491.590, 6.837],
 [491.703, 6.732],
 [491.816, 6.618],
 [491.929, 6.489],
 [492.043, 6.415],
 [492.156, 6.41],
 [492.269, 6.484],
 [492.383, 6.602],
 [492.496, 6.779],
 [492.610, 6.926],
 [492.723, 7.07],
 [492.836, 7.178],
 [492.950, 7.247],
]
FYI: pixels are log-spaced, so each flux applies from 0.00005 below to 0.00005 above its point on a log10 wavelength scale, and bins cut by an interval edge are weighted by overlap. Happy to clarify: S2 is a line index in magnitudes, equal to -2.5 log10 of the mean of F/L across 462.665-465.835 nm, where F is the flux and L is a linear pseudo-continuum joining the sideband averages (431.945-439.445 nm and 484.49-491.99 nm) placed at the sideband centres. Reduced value -0.11 mag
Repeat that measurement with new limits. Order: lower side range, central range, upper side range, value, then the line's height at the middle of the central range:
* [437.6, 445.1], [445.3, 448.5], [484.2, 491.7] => -0.05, 6.47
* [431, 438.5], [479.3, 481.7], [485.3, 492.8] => -0.12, 6.69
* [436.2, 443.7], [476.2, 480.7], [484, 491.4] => -0.09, 6.8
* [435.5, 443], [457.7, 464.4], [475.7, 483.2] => -0.05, 6.91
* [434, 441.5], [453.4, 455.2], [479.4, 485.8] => -0.06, 6.62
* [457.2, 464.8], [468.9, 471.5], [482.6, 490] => 0.00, 7.15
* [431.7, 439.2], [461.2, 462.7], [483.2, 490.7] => -0.13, 6.57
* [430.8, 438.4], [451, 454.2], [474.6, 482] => -0.07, 6.62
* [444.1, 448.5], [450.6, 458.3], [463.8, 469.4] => -0.04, 6.96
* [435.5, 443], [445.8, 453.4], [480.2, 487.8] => -0.09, 6.52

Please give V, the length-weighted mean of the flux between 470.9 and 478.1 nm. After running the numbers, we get 7.31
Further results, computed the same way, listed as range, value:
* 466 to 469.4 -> 7.25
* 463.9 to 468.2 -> 7.2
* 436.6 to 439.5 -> 6.09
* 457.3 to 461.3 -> 7.22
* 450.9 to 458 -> 7.18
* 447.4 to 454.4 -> 7.17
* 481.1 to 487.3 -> 7.04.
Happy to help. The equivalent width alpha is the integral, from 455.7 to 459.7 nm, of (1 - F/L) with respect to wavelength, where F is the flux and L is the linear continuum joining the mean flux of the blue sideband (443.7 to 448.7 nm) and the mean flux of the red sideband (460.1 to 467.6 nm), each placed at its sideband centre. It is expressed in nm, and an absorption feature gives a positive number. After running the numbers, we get -0.13 nm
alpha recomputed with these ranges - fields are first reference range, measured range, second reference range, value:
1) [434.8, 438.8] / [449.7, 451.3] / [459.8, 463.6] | -0.15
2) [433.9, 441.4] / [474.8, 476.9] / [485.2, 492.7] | -0.19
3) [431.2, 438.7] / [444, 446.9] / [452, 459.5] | 0.01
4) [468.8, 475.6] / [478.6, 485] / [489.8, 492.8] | -0.26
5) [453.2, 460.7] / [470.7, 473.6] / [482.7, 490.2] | -0.09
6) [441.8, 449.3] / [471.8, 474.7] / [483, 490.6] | -0.19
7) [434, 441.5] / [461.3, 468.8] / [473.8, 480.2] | -0.30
